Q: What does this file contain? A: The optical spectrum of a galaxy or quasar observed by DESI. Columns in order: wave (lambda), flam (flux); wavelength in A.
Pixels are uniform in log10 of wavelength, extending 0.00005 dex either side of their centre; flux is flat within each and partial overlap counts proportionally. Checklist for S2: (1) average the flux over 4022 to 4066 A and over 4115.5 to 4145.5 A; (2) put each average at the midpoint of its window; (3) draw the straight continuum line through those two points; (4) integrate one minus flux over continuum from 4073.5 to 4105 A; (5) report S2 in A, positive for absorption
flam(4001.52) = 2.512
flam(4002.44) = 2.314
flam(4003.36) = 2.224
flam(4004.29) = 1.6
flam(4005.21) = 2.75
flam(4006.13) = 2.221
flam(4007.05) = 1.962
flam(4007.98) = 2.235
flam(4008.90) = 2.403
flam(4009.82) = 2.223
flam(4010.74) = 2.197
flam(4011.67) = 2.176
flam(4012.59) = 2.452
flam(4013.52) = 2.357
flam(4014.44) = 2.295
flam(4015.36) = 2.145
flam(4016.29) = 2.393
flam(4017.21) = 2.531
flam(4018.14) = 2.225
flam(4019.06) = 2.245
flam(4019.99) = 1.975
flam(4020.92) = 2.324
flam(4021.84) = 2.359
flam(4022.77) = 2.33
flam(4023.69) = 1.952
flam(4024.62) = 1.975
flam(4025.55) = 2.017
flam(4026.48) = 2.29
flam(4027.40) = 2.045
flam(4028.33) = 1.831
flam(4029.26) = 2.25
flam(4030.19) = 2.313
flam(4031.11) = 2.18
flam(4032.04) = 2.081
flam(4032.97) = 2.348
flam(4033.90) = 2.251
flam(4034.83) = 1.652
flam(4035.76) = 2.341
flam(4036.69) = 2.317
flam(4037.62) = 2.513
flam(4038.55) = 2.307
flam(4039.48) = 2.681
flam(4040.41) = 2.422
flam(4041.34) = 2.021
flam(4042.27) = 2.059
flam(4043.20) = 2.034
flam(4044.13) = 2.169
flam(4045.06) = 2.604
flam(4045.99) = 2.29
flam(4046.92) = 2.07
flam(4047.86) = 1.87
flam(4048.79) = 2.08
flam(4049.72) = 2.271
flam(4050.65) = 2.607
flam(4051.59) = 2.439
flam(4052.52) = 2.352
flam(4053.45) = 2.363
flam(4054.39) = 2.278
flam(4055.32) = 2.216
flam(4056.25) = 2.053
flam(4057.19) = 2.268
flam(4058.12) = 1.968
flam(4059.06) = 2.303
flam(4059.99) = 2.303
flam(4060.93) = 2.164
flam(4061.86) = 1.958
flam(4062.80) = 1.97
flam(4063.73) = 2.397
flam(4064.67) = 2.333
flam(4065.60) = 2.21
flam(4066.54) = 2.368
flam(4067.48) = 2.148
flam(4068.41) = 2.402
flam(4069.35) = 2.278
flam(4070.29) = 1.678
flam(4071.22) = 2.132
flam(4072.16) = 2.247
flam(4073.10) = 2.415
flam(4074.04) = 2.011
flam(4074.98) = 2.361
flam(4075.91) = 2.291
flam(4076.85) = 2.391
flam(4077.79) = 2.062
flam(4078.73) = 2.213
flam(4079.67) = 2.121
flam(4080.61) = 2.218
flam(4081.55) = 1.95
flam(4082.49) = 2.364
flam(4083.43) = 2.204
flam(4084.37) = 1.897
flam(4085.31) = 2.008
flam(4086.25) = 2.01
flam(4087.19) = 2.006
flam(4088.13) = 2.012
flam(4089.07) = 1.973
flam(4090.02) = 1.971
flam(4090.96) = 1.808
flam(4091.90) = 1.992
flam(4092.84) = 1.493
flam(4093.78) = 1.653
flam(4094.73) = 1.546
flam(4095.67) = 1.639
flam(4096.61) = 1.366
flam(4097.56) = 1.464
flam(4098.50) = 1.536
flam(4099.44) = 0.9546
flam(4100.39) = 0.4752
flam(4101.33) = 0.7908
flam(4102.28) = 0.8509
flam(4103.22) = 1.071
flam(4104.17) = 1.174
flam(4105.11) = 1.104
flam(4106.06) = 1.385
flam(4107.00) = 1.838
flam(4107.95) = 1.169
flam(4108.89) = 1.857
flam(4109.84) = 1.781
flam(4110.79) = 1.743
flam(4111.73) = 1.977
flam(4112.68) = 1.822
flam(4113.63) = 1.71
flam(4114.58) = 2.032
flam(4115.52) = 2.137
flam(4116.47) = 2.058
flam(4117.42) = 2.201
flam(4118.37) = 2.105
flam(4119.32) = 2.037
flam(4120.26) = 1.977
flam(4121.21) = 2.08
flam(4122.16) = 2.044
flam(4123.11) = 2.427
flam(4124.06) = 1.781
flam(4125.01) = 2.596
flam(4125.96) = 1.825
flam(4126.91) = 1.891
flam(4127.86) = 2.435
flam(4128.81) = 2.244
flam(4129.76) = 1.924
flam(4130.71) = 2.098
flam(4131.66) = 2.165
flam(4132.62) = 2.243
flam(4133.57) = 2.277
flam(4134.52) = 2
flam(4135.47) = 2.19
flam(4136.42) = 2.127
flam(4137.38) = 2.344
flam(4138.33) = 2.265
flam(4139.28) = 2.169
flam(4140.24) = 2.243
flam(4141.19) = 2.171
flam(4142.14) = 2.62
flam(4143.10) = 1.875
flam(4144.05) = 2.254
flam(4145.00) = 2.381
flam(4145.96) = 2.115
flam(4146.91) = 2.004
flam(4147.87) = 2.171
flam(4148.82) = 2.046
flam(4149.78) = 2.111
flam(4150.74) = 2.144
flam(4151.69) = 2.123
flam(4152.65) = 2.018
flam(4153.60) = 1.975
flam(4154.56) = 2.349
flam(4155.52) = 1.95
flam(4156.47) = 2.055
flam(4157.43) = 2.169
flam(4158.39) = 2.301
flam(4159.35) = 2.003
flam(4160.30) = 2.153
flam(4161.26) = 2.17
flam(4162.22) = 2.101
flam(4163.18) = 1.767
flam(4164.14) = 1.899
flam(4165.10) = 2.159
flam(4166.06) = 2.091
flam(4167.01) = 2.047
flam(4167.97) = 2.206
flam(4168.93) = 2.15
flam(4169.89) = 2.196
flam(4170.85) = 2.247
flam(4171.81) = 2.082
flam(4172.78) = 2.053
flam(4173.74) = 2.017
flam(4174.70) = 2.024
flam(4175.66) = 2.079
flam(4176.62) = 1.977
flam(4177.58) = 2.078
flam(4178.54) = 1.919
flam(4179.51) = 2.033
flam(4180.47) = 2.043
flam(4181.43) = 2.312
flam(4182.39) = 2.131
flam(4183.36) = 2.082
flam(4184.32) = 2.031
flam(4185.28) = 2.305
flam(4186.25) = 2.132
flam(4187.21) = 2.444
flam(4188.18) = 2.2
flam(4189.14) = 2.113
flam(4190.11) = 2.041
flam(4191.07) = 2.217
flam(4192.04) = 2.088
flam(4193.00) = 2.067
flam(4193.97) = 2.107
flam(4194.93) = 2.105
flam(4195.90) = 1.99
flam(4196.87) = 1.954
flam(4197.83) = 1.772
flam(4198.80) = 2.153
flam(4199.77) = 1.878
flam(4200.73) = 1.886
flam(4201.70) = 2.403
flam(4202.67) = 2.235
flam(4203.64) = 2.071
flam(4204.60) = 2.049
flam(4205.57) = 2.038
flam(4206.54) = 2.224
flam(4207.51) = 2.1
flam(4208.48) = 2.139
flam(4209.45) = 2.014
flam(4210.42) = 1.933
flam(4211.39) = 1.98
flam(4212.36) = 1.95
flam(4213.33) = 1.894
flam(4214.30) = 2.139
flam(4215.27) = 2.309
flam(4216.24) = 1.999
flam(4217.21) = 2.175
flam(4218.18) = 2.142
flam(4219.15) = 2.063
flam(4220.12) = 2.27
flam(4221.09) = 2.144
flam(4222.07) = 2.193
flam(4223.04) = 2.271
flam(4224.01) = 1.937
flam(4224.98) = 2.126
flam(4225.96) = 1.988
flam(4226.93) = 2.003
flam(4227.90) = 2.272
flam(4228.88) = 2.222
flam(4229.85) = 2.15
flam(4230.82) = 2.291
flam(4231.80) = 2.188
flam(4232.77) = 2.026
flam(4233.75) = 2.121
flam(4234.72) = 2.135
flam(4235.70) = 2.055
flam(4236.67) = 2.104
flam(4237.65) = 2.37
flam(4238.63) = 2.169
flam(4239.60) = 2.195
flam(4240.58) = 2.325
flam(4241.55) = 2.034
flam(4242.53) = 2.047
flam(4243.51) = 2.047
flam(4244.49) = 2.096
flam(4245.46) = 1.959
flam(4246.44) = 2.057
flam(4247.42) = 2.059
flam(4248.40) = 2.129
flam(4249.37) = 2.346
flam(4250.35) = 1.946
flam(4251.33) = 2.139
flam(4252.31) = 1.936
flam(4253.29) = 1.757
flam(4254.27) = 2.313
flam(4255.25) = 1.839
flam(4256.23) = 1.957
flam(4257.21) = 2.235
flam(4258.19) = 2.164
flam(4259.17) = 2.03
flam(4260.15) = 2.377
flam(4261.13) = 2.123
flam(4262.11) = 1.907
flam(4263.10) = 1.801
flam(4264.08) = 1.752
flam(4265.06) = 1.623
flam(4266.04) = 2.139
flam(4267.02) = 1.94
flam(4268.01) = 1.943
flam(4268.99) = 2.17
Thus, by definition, 6.3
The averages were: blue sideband 2.21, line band 1.75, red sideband 2.16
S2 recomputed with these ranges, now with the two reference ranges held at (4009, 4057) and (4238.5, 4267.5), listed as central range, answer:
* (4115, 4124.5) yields 0.32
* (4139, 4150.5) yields -0.22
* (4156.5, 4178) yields 0.31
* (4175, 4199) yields 0.10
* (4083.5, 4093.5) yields 1.20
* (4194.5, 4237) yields -0.30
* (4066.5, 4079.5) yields -0.05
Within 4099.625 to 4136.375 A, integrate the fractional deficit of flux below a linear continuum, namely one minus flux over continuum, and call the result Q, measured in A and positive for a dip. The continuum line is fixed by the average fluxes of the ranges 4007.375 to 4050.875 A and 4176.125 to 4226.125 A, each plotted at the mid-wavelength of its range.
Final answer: 5.6 A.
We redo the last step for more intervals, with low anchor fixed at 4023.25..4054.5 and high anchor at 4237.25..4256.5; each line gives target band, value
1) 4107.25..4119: 1.5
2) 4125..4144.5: -0.2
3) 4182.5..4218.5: 0.4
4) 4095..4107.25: 5.5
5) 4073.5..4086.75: 0.2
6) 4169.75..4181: 0.4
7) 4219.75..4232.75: -0.3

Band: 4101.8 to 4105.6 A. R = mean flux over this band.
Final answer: 1.05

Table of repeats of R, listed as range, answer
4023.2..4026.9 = 2.06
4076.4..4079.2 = 2.22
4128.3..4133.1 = 2.14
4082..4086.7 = 2.1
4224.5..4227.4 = 2.04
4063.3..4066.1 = 2.31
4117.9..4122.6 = 2.05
